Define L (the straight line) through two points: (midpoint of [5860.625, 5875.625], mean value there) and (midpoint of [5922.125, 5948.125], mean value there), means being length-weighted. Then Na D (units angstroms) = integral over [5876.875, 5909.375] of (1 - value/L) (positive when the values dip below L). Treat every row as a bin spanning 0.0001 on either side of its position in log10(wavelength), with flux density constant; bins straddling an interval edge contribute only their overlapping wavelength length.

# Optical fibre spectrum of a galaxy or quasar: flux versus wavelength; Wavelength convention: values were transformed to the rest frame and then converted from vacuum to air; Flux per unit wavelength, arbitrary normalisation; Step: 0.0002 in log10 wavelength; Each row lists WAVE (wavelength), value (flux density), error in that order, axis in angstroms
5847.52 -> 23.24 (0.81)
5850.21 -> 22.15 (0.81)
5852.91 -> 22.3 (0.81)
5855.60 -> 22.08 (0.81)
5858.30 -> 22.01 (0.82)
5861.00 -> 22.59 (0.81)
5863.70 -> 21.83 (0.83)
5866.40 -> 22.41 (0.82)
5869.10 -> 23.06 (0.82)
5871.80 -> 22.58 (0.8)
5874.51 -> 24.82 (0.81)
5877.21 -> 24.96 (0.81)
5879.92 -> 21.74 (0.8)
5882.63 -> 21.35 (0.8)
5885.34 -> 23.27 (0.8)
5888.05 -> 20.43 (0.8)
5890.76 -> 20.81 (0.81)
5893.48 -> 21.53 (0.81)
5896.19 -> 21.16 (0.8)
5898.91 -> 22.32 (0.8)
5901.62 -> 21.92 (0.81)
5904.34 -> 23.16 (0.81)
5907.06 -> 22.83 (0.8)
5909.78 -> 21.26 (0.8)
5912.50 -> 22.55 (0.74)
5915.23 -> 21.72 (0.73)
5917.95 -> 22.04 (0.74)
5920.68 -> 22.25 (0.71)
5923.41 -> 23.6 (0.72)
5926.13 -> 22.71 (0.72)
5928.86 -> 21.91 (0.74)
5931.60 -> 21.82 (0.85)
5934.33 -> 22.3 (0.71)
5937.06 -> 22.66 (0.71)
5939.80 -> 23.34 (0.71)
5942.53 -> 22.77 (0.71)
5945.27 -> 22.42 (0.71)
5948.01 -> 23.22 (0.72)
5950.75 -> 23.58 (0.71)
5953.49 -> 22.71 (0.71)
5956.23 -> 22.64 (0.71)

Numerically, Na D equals 1.1 angstroms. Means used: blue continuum 22.9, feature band 22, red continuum 22.6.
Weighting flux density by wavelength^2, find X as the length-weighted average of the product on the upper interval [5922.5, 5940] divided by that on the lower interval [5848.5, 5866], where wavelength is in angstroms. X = 1.0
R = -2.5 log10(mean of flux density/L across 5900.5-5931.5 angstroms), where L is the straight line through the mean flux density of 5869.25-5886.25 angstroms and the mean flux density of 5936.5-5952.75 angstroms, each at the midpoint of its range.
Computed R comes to 0.034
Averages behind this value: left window 23.1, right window 23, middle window 22.3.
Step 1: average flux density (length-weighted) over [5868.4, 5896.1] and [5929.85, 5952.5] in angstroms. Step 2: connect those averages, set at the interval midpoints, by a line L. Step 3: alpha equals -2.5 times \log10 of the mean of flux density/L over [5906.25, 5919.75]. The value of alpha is 0.03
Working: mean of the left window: 22.4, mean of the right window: 22.7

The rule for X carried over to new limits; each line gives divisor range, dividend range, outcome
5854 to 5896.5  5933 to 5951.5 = 1.05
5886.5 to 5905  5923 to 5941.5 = 1.06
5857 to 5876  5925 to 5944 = 1.01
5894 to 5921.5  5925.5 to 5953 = 1.04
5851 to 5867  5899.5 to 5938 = 1.03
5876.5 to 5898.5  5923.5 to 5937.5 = 1.04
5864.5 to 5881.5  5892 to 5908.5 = 0.96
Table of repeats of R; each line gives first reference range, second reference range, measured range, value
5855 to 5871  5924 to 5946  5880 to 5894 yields 0.05 mag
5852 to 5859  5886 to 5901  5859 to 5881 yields -0.06 mag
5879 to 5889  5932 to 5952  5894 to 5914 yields 0.00 mag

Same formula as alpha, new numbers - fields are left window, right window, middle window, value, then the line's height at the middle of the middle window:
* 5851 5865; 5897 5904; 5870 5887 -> -0.04 mag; 22.2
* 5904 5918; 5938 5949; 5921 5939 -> 0.01 mag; 22.6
